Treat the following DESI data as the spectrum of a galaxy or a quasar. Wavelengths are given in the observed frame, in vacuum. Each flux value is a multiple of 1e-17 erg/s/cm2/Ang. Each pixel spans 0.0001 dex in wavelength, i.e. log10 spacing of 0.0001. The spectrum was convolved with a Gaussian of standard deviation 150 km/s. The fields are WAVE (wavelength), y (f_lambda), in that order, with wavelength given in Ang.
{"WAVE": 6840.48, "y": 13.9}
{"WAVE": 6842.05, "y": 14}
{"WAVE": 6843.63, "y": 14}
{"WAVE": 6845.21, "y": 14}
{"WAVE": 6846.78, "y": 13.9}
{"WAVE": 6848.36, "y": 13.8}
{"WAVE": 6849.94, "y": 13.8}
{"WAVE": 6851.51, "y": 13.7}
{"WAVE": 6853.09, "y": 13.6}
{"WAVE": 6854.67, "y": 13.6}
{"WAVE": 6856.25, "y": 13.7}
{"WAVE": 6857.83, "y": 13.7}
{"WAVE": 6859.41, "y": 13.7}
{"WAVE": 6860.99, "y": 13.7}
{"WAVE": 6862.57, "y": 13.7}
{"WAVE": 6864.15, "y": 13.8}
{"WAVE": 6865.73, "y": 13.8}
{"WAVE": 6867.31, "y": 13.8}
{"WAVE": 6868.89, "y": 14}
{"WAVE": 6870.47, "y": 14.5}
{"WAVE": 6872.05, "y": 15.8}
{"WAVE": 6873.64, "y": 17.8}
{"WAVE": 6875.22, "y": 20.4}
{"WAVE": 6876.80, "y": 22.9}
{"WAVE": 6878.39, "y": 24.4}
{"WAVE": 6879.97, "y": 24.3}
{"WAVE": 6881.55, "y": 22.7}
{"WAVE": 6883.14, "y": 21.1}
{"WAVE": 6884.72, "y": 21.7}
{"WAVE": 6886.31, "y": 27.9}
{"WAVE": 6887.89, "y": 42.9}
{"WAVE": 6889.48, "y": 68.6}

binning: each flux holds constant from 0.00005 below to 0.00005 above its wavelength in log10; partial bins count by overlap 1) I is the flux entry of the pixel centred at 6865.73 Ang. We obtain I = 13.8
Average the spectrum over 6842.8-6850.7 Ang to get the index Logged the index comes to 13.9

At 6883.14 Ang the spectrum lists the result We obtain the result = 21.1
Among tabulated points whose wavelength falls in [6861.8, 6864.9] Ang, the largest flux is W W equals 13.8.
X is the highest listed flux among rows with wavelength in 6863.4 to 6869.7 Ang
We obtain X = 14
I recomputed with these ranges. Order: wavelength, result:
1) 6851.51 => 13.7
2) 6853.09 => 13.6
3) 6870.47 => 14.5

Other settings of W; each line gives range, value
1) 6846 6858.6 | 13.9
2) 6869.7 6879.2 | 24.4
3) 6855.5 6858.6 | 13.7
